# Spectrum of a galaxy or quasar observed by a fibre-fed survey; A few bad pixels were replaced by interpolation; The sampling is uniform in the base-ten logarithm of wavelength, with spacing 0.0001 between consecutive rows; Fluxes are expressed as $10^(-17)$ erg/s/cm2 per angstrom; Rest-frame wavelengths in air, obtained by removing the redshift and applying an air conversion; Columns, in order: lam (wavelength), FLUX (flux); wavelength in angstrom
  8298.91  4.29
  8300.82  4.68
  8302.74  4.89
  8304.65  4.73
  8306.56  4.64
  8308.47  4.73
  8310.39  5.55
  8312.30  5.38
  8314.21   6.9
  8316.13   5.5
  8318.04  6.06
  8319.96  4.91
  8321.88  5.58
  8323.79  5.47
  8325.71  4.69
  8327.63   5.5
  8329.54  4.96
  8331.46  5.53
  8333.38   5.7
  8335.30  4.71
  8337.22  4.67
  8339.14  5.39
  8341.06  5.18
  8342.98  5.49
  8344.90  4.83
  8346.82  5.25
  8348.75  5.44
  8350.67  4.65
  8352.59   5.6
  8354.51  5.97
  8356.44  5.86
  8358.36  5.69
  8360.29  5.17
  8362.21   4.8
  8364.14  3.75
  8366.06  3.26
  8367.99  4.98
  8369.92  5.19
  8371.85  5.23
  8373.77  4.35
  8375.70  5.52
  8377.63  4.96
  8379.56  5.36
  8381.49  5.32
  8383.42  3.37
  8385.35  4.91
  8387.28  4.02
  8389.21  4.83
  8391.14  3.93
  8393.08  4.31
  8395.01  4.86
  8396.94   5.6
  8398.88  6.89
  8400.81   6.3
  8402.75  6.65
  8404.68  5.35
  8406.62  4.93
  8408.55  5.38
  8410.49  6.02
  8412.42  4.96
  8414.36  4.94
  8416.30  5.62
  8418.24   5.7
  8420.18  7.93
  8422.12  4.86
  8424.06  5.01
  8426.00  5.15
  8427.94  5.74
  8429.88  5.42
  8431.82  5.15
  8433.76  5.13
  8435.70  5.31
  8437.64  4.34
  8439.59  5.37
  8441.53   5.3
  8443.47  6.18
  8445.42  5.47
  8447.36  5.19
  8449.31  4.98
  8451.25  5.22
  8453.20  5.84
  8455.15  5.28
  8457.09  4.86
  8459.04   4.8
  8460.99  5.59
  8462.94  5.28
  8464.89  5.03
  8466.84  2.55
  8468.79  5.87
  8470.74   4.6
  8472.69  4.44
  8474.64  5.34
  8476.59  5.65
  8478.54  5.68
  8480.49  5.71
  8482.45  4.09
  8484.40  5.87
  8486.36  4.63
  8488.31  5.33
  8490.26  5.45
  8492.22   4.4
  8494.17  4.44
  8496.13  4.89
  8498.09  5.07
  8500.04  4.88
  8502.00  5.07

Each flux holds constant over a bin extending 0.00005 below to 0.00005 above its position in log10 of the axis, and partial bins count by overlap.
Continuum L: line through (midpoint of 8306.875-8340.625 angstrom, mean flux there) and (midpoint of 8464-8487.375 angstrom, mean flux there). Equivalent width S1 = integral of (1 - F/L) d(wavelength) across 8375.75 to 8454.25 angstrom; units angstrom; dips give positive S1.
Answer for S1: -2.88 angstrom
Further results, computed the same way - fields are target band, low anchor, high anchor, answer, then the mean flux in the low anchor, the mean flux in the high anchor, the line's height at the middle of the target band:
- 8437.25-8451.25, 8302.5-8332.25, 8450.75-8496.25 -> -0.6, 5.32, 5.04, 5.09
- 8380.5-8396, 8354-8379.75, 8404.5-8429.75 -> 2.3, 4.98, 5.51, 5.2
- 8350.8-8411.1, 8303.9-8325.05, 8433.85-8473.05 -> 1.7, 5.4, 5.09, 5.25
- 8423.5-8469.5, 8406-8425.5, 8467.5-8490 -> 1.7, 5.54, 5.17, 5.36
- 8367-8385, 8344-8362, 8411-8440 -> 1.5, 5.36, 5.39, 5.37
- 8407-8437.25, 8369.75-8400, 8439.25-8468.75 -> -2.5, 4.92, 5.15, 5.04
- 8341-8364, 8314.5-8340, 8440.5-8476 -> 0.0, 5.32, 5.11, 5.28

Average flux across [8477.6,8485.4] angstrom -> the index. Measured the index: 5.33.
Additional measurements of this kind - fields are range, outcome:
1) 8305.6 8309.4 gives 4.69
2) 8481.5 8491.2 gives 5.08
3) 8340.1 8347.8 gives 5.19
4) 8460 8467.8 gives 4.61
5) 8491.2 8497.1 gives 4.58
